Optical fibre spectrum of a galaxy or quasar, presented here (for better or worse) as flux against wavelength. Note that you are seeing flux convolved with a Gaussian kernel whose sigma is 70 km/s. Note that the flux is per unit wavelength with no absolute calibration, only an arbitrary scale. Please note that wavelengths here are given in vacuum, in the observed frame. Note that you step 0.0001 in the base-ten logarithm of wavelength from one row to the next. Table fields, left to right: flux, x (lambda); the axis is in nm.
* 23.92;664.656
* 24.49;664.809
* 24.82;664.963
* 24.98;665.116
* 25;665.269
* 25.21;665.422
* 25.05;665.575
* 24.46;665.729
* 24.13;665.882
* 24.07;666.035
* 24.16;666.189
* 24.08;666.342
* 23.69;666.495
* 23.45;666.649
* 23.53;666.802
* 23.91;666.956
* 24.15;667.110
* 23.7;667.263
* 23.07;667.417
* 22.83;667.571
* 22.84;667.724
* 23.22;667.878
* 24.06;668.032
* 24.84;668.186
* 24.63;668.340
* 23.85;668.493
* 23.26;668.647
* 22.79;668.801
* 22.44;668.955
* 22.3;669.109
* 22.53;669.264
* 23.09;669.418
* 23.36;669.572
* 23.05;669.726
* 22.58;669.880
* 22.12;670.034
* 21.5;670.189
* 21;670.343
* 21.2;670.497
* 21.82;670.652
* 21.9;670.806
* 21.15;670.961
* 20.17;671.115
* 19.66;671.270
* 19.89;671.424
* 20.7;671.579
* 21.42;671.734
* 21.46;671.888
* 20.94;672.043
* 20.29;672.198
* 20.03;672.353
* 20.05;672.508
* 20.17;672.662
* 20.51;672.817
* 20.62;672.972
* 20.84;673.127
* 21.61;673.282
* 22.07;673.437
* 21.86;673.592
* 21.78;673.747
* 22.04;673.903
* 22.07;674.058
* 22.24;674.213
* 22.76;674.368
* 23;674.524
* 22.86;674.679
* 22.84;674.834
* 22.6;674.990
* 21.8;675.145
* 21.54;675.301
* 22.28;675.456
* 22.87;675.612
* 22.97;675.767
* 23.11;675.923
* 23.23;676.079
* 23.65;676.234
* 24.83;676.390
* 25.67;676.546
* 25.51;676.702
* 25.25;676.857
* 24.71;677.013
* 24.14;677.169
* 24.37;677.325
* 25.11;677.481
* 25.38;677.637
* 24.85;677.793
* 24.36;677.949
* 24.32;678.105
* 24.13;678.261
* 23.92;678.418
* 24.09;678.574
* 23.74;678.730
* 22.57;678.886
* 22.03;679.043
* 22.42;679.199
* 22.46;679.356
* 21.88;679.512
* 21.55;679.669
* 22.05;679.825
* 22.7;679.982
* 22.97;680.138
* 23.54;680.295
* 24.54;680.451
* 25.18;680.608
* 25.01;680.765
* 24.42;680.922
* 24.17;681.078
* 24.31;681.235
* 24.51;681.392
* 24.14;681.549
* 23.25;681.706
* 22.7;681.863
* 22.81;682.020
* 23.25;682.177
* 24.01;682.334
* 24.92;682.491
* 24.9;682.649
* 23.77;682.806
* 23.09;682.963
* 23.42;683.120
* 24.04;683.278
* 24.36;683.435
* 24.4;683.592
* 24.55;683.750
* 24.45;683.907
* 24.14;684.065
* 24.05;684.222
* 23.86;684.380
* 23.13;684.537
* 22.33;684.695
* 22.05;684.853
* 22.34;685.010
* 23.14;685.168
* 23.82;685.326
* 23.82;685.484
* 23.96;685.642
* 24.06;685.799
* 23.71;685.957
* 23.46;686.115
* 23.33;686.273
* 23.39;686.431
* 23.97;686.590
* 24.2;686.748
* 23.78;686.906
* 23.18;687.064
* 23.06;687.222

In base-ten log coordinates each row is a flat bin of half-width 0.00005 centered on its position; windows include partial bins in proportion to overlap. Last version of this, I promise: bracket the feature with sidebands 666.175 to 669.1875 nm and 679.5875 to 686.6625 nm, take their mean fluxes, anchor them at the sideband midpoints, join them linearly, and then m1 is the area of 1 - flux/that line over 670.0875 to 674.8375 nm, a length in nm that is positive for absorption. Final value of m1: 0.46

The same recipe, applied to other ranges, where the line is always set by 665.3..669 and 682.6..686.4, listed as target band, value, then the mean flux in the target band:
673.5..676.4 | 0.142 nm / 22.6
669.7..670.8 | 0.091 nm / 21.8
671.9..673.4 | 0.198 nm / 20.6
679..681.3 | 0.040 nm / 23.3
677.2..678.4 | -0.043 nm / 24.6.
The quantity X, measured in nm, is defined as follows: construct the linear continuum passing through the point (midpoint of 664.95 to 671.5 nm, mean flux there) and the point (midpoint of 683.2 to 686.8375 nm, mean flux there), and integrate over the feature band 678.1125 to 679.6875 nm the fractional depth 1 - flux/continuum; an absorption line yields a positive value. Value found 0.031 nm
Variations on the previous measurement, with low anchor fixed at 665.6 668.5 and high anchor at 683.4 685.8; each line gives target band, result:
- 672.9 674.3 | 0.12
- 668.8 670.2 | 0.07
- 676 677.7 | -0.07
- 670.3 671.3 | 0.12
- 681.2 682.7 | -0.01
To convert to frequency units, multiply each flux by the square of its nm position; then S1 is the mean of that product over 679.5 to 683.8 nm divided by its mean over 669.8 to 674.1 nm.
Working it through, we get 1.16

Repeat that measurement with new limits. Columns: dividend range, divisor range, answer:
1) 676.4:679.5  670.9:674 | 1.17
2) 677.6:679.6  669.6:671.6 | 1.13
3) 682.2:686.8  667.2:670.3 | 1.08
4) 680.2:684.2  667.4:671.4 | 1.11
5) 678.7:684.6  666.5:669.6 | 1.05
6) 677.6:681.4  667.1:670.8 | 1.06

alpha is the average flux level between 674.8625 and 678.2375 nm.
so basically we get 23.9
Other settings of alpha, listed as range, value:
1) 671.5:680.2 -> 22.7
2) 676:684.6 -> 23.9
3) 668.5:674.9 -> 21.7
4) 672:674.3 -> 21.2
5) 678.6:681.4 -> 23.3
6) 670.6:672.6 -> 20.7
